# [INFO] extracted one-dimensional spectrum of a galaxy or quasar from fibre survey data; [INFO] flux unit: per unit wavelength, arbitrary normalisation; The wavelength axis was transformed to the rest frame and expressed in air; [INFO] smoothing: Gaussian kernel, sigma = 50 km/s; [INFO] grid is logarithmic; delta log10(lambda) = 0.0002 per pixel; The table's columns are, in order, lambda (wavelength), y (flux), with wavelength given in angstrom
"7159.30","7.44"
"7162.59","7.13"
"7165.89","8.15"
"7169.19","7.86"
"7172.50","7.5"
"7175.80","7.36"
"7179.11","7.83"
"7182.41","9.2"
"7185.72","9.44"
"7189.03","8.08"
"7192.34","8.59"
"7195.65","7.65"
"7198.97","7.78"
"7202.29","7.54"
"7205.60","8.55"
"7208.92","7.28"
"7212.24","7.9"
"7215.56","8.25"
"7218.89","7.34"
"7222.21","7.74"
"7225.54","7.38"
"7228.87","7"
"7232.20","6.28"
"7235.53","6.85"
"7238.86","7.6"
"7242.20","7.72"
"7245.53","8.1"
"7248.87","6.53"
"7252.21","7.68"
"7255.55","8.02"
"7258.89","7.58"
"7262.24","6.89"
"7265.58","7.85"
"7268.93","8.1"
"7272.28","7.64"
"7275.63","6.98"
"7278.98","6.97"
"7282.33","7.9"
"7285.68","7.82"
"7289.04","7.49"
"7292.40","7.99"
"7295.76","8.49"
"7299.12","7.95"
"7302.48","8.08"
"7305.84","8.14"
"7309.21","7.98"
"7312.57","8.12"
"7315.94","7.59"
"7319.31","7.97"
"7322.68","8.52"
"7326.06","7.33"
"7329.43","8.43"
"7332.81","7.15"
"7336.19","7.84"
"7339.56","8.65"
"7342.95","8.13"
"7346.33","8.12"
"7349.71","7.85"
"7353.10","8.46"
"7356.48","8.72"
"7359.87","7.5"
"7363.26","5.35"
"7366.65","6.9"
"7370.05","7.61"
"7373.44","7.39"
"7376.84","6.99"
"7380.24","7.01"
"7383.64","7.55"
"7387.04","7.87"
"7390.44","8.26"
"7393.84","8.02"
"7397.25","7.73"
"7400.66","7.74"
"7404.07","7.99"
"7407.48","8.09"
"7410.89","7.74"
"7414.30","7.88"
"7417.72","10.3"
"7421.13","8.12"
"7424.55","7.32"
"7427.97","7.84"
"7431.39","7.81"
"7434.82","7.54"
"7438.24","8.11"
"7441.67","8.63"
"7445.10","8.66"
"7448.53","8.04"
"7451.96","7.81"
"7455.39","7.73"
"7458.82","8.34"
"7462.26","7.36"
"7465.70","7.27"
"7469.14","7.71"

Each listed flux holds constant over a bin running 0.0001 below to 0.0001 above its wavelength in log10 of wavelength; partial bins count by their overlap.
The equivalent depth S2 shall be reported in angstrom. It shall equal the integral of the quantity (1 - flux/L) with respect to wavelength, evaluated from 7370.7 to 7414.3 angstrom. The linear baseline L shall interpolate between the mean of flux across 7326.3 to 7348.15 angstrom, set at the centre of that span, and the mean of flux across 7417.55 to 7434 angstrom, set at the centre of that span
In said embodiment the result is 1.8 angstrom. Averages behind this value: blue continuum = 8.01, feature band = 7.7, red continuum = 8.05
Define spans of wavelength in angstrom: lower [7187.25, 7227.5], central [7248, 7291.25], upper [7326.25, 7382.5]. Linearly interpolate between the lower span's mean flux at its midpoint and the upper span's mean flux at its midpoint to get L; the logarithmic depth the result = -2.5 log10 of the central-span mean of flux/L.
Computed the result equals 0.03 mag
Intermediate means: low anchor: 7.84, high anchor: 7.62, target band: 7.52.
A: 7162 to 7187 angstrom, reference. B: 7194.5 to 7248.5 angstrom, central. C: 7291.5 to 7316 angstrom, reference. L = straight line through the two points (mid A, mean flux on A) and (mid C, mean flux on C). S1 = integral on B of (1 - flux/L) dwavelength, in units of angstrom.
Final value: 3.6 angstrom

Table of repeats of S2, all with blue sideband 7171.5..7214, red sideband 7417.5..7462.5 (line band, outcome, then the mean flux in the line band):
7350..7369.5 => 1.5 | 7.43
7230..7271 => 3.2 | 7.43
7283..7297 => 0.2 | 7.93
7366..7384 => 1.8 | 7.24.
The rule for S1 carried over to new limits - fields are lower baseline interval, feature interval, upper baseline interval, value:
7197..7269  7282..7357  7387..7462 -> -2.43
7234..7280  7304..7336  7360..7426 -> -1.46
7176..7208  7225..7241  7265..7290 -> 1.82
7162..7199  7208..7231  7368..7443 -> 1.46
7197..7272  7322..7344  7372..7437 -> -0.73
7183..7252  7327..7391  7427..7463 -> 1.89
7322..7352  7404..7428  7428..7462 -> -0.52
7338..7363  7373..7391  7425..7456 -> 1.24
